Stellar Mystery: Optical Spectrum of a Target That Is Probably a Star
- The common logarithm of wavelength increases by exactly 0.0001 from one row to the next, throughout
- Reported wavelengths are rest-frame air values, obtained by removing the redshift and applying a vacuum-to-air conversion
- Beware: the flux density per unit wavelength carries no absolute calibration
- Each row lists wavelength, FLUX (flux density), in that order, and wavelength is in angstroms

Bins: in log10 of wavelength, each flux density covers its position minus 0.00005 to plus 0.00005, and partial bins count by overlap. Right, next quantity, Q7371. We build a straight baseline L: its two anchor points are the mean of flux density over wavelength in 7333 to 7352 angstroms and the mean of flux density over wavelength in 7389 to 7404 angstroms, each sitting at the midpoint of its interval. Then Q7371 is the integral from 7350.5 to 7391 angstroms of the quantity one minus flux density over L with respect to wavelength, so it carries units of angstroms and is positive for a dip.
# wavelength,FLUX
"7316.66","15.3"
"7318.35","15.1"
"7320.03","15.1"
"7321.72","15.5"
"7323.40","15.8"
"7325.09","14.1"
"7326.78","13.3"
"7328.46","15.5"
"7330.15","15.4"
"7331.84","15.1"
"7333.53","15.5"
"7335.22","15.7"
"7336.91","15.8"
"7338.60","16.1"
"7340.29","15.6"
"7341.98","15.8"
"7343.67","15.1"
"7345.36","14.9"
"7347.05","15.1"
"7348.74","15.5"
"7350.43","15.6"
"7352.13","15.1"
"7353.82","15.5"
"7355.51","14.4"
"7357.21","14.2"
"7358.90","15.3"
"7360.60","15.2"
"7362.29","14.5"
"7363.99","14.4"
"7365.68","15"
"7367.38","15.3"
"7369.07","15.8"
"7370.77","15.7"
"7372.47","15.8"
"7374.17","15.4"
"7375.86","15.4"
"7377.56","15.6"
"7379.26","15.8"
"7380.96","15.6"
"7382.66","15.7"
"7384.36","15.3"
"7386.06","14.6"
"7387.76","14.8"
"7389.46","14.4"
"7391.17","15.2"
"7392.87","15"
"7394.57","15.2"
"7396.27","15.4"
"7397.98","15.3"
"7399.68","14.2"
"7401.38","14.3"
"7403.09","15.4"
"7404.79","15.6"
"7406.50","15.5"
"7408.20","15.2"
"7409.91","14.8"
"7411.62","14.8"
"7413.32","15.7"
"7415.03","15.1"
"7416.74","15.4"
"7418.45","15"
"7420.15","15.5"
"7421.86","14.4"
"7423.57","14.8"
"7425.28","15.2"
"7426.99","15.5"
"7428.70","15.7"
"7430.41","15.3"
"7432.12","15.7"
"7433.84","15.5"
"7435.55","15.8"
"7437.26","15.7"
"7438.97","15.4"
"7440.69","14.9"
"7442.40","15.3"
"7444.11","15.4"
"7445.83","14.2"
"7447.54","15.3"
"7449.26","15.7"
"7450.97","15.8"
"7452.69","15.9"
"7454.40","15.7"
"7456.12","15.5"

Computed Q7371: 0.10 angstroms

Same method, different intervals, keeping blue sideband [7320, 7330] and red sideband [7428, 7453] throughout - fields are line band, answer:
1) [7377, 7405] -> 0.1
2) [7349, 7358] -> 0.0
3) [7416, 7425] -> 0.2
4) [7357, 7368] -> 0.1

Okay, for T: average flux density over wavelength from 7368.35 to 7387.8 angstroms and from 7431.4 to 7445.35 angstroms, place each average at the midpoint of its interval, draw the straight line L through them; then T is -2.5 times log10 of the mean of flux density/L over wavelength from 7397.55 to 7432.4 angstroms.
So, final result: 0.02 mag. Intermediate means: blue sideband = 15.5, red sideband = 15.4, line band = 15.2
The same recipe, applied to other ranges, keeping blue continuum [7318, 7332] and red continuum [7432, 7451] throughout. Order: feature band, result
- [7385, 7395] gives 0.02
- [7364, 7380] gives -0.02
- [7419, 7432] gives 0.01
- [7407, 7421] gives 0.00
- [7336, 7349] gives -0.03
